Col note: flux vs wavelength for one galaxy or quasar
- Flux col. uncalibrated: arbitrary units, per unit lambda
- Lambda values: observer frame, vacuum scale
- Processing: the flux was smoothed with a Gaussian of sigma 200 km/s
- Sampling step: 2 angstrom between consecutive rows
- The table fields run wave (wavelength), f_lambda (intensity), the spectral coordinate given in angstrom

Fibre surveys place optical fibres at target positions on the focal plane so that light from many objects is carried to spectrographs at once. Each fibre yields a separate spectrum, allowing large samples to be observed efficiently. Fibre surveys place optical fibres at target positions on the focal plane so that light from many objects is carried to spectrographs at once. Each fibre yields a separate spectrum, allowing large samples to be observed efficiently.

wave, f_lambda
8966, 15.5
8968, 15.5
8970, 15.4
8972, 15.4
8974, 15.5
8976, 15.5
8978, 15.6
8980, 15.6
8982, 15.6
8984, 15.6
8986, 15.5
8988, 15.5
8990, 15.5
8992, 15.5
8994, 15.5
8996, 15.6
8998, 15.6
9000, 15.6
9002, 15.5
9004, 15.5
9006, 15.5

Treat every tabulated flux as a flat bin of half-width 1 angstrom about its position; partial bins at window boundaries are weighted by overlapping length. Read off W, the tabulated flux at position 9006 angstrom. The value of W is 15.5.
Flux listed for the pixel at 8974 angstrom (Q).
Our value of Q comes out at 15.5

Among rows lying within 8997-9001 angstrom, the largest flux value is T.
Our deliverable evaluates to 15.6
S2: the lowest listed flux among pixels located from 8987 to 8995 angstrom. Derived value 15.5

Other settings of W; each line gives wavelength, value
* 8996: 15.6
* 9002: 15.5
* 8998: 15.6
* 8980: 15.6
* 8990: 15.5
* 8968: 15.5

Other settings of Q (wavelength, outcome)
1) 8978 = 15.6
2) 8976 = 15.5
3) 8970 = 15.4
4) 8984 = 15.6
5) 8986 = 15.5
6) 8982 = 15.6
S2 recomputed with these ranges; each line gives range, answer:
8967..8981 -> 15.4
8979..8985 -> 15.6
